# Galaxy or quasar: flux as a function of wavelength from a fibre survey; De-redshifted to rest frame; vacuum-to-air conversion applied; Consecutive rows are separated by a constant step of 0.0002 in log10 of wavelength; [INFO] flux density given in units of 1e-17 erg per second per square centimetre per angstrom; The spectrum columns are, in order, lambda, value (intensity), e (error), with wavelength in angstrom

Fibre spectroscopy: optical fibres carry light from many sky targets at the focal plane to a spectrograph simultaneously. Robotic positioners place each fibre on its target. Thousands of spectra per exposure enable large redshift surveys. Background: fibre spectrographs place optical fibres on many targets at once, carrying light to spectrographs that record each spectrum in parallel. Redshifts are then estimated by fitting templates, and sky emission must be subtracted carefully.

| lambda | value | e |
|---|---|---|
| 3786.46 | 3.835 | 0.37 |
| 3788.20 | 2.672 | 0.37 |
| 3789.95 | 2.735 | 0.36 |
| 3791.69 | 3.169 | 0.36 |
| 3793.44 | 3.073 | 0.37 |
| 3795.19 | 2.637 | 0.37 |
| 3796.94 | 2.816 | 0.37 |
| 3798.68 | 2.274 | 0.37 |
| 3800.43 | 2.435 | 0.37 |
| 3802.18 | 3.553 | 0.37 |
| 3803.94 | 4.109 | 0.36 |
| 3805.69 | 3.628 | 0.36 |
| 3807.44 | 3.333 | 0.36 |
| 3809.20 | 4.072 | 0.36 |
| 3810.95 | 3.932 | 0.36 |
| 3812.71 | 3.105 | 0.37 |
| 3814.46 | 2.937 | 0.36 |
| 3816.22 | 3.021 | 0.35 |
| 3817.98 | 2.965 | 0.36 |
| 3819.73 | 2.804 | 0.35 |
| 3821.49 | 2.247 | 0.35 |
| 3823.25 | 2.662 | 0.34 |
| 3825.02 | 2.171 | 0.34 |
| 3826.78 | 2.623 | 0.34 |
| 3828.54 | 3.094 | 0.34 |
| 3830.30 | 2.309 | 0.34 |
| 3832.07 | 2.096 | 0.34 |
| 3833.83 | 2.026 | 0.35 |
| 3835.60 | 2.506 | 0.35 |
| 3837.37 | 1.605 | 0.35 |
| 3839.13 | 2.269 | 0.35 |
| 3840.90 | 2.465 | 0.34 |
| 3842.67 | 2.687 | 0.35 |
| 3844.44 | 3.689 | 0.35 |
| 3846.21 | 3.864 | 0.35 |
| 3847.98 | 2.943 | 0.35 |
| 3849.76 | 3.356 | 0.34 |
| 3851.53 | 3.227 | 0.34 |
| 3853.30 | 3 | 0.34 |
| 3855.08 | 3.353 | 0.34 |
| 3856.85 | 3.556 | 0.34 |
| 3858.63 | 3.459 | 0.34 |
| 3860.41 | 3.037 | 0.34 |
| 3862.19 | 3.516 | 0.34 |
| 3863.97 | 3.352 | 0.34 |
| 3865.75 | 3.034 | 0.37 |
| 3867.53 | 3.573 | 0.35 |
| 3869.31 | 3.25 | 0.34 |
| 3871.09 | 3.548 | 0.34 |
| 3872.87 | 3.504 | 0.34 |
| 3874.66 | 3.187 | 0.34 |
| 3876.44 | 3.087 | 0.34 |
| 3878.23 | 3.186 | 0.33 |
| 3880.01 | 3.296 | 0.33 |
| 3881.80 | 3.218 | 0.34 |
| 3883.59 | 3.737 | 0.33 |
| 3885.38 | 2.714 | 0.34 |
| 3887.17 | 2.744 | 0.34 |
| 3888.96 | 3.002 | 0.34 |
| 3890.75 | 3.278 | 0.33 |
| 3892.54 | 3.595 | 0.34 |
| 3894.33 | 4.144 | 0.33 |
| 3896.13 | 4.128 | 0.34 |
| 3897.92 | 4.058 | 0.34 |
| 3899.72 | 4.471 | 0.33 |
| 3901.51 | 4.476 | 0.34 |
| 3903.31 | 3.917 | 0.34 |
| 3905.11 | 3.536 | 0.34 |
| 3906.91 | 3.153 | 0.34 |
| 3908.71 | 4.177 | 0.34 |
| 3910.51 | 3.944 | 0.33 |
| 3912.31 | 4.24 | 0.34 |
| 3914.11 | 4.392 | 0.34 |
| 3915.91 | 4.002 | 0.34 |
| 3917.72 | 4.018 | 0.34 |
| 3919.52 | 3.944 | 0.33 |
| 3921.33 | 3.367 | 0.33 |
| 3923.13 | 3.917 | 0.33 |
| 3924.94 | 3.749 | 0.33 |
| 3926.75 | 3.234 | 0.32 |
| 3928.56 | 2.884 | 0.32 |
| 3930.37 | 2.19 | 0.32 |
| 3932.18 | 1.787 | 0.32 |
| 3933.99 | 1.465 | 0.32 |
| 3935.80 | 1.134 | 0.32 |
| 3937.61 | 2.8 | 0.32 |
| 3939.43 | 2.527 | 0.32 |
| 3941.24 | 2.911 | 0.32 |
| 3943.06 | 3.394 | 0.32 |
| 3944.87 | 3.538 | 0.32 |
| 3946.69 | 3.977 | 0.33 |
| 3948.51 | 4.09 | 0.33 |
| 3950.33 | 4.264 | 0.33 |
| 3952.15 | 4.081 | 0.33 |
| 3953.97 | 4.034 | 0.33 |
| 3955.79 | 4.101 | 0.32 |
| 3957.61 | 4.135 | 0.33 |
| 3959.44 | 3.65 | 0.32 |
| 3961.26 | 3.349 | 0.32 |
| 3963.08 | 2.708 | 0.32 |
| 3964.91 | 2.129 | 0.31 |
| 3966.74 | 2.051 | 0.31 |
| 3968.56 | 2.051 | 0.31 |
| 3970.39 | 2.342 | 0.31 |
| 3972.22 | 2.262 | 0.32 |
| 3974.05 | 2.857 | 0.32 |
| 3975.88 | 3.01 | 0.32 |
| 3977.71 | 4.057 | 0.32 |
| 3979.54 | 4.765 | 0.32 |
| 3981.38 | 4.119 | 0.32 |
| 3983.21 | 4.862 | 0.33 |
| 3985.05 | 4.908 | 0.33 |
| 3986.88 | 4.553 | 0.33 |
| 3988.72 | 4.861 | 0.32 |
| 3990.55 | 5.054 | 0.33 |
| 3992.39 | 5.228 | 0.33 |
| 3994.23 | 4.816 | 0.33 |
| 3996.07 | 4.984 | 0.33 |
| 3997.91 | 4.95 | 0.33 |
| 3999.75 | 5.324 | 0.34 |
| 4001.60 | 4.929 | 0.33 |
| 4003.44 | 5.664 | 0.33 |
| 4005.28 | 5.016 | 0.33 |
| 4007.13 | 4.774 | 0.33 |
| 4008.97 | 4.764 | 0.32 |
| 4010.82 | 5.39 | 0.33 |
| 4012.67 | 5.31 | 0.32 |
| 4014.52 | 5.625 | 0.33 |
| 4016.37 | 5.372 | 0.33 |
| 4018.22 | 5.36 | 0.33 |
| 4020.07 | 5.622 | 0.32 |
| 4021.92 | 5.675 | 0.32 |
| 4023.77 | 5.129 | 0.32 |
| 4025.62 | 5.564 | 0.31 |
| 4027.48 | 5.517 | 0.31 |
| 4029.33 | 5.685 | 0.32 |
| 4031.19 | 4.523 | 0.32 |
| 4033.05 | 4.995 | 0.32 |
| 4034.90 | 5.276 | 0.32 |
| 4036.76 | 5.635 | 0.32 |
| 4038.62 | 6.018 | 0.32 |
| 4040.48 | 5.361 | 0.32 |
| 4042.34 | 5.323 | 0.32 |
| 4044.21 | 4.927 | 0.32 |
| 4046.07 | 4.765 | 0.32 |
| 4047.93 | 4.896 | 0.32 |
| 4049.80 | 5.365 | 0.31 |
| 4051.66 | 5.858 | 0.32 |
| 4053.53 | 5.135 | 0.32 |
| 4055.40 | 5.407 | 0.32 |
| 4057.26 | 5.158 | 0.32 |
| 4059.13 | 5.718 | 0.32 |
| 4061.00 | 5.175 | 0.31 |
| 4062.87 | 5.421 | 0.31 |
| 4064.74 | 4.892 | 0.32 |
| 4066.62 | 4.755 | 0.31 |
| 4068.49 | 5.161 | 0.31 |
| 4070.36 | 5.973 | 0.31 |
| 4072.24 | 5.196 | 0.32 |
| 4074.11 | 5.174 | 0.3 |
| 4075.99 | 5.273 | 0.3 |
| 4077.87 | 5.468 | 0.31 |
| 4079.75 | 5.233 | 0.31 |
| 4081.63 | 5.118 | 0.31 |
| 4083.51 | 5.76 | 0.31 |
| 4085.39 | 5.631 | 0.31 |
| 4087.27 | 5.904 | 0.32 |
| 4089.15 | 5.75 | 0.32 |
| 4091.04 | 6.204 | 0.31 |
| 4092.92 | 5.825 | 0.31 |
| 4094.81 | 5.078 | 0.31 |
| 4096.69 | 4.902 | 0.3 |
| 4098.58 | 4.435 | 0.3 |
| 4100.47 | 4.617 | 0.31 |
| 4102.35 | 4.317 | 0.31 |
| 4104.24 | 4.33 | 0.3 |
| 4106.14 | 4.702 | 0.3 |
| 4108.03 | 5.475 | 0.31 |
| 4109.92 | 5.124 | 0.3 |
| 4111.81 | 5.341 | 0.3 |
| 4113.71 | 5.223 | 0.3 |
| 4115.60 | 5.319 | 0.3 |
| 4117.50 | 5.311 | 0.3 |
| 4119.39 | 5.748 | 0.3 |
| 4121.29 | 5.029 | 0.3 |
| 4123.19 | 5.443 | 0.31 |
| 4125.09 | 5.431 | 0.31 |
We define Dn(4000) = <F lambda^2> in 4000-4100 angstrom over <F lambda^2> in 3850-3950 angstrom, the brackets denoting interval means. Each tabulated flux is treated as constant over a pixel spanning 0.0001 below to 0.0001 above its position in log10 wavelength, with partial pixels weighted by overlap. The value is 1.69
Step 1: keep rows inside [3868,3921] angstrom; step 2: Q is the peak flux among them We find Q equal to 4.476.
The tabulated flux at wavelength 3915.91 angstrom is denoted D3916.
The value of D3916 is 4.002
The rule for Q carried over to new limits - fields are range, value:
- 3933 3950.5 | 4.264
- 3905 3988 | 4.908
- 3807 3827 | 4.072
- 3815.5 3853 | 3.864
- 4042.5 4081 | 5.973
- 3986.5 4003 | 5.324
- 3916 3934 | 4.018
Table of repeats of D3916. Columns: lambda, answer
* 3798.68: 2.274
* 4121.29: 5.029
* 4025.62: 5.564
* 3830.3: 2.309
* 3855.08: 3.353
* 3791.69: 3.169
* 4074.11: 5.174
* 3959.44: 3.65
